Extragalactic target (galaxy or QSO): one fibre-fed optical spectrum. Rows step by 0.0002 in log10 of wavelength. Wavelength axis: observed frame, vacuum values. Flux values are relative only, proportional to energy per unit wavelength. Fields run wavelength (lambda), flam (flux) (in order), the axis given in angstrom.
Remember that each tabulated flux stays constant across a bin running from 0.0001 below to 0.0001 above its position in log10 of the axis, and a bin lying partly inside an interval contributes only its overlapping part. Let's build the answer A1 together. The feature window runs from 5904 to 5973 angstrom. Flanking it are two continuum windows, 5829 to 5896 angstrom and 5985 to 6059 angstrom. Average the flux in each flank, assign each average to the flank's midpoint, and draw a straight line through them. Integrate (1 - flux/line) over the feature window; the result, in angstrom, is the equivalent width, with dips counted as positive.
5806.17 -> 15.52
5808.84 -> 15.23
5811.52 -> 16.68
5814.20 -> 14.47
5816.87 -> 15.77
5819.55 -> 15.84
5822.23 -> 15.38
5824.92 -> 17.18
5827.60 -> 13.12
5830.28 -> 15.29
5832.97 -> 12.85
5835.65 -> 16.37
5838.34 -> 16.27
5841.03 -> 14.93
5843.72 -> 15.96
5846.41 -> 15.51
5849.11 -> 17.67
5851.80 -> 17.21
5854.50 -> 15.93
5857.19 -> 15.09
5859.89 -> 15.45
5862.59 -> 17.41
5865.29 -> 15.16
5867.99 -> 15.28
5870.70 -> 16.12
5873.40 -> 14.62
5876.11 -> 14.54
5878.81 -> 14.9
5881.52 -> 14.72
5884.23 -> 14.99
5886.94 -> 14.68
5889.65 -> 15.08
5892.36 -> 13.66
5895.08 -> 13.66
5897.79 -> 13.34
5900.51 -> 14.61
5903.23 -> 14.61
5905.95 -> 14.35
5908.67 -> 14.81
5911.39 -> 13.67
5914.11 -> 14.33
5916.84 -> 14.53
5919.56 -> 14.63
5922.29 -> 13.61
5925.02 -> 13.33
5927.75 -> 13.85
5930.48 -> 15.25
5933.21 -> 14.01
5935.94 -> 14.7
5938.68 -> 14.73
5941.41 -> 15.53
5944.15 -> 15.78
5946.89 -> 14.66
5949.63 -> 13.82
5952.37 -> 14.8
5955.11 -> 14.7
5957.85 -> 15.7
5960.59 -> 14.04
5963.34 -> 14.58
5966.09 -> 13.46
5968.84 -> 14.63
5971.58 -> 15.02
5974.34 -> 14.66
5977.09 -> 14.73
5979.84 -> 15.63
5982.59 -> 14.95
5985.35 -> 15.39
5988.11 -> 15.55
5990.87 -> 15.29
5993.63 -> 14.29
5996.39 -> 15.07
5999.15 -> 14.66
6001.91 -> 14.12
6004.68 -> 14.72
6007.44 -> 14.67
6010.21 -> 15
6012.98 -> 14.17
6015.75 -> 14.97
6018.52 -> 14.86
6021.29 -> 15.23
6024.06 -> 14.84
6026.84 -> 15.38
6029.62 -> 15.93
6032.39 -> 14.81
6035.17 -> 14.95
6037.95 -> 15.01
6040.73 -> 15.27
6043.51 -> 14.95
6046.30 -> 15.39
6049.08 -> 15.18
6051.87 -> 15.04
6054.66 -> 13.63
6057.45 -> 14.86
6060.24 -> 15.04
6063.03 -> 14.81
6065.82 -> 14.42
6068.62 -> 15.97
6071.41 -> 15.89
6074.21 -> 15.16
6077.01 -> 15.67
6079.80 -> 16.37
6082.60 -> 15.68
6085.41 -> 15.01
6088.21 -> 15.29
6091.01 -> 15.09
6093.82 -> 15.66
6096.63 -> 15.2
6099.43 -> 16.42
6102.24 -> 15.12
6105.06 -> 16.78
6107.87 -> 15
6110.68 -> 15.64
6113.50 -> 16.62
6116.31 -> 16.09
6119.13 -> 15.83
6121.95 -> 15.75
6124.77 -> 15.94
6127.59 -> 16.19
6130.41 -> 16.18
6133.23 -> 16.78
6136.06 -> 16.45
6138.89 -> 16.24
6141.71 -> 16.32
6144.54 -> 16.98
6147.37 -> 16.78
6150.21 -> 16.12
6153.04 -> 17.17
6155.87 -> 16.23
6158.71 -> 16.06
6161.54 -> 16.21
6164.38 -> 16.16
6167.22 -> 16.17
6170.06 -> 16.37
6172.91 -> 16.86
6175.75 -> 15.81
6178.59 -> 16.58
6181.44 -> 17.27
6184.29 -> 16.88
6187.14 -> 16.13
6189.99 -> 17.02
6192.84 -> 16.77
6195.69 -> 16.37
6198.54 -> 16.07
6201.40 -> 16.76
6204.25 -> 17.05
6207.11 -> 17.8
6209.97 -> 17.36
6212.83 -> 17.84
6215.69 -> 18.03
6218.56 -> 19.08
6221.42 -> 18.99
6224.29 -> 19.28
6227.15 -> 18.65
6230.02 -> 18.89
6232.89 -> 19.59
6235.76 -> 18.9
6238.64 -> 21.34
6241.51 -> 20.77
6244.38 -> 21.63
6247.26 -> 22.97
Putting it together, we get 2.9 angstrom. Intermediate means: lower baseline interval 15.3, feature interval 14.5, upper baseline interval 14.9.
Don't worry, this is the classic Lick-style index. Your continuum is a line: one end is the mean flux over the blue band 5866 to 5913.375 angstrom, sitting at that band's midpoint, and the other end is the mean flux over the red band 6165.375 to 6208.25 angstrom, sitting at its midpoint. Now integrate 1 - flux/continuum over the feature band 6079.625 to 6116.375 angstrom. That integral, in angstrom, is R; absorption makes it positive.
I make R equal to 0.81 angstrom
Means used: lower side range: 14.6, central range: 15.7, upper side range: 16.6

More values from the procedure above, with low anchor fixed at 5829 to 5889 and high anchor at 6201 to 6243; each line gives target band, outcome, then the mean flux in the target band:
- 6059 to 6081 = 2.5 angstrom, 15.4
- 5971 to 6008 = 3.9 angstrom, 14.9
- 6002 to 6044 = 5.0 angstrom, 15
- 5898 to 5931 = 3.6 angstrom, 14.2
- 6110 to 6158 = 4.4 angstrom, 16.3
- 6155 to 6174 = 2.0 angstrom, 16.3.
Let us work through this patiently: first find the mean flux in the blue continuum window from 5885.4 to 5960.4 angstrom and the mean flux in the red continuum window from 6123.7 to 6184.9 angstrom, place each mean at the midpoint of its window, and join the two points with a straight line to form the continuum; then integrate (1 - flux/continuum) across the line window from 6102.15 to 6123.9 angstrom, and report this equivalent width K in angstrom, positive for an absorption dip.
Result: 0.3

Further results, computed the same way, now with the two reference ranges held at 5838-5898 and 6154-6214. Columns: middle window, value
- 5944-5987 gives 2.7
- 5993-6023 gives 2.3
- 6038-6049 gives 0.6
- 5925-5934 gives 0.8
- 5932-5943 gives 0.6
